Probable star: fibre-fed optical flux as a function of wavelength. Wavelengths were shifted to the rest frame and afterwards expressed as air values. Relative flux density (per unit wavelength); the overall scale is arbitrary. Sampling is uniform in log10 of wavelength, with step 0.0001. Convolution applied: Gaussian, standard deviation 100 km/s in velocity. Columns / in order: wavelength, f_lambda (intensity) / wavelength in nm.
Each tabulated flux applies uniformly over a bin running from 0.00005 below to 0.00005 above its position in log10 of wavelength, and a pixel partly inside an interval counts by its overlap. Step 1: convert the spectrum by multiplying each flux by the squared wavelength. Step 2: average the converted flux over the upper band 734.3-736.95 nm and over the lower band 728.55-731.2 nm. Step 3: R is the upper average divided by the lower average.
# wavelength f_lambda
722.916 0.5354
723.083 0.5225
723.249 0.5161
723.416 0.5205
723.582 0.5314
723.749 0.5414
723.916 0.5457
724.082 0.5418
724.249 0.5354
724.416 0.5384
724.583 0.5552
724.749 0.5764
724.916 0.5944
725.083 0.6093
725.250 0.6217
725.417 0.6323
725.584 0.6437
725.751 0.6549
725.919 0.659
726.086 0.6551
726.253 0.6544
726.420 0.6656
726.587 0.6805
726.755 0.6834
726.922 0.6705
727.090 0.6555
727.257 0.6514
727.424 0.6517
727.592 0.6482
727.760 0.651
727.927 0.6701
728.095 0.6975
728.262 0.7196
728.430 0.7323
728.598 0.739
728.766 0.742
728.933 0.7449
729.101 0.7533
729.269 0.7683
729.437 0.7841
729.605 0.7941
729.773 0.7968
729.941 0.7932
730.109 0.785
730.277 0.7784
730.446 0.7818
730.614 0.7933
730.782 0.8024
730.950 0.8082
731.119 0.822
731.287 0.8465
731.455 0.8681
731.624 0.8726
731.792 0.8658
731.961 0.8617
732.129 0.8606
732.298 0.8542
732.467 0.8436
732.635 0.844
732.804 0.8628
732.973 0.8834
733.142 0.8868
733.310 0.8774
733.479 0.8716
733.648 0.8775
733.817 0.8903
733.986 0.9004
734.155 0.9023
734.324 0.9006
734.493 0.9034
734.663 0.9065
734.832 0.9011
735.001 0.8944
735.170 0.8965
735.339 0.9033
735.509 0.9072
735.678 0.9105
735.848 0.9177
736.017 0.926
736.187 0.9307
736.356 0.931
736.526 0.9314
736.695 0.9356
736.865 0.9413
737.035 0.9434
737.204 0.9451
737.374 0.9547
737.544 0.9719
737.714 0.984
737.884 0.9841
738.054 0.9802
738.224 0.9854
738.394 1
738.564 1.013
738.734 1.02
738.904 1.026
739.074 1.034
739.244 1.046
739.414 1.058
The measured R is 1.19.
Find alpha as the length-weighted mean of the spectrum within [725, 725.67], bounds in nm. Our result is 0.627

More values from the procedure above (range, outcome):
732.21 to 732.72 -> 0.847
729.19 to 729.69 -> 0.782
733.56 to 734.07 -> 0.889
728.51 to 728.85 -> 0.741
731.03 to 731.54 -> 0.844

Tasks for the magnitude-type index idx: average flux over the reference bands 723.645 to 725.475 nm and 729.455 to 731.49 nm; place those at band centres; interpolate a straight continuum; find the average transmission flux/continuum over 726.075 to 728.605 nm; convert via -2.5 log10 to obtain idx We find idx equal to 0.007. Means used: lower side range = 0.571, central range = 0.675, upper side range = 0.804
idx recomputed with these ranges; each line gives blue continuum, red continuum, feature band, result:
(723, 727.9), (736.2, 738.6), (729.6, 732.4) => -0.07 mag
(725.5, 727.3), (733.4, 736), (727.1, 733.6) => -0.02 mag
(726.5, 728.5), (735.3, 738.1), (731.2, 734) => -0.06 mag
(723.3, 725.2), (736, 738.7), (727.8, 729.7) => -0.07 mag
